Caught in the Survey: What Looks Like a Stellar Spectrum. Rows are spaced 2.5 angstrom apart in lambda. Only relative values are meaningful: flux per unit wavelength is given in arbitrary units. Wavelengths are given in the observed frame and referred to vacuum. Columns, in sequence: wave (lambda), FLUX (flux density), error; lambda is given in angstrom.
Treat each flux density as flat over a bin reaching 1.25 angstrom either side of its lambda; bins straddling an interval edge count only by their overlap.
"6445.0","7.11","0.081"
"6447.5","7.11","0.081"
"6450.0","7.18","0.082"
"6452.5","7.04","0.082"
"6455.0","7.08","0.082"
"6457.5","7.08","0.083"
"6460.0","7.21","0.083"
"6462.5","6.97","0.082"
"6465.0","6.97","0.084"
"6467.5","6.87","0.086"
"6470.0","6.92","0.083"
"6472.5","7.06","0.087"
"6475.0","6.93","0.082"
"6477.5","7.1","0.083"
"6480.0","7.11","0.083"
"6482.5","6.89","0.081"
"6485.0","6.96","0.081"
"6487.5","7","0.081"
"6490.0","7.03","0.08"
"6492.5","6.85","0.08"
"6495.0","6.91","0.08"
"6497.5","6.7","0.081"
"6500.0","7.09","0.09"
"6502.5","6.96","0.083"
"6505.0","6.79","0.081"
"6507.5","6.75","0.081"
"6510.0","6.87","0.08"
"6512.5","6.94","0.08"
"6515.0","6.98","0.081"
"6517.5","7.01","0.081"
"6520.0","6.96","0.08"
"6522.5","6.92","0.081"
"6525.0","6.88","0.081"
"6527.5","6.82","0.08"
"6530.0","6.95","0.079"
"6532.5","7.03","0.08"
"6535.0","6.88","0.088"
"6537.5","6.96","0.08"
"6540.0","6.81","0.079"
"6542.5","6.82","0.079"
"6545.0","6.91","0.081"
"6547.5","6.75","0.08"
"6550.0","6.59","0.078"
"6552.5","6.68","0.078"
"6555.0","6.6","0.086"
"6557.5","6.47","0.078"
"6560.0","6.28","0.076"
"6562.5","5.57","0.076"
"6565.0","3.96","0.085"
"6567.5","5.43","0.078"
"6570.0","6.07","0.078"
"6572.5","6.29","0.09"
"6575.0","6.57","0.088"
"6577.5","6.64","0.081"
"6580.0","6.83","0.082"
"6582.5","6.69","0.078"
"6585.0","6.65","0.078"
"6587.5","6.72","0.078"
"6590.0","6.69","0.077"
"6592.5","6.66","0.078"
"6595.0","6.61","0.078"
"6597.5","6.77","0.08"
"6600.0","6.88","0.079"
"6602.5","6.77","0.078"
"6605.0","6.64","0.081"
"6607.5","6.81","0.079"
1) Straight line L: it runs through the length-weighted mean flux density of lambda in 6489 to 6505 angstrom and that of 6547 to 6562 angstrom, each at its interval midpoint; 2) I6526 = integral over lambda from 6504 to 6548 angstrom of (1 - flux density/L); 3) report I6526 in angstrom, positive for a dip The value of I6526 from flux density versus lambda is -1.2 angstrom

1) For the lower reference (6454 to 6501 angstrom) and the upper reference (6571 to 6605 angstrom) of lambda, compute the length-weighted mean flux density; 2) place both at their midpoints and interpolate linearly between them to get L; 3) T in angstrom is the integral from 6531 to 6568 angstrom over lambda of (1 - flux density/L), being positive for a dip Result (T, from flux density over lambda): 2.1 angstrom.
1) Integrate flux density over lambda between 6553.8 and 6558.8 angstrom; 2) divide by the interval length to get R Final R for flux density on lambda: 6.53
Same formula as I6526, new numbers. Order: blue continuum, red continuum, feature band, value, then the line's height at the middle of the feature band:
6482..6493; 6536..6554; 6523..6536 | -0.2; 6.83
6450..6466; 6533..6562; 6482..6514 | 0.0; 6.9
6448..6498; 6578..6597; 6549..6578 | 2.9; 6.76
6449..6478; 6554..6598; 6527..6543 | -0.8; 6.56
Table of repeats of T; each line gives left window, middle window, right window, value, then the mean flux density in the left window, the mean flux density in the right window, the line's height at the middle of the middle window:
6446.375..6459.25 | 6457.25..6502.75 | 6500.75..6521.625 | 0.23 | 7.1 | 6.91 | 7.01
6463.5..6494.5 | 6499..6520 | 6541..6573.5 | -0.81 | 6.97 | 6.19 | 6.67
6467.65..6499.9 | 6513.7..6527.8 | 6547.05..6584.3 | -0.66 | 6.96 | 6.22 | 6.63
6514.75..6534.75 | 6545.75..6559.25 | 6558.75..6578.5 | -0.80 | 6.94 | 5.84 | 6.24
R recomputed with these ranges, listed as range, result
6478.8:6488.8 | 6.99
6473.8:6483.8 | 7.01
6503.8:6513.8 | 6.84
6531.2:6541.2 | 6.92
